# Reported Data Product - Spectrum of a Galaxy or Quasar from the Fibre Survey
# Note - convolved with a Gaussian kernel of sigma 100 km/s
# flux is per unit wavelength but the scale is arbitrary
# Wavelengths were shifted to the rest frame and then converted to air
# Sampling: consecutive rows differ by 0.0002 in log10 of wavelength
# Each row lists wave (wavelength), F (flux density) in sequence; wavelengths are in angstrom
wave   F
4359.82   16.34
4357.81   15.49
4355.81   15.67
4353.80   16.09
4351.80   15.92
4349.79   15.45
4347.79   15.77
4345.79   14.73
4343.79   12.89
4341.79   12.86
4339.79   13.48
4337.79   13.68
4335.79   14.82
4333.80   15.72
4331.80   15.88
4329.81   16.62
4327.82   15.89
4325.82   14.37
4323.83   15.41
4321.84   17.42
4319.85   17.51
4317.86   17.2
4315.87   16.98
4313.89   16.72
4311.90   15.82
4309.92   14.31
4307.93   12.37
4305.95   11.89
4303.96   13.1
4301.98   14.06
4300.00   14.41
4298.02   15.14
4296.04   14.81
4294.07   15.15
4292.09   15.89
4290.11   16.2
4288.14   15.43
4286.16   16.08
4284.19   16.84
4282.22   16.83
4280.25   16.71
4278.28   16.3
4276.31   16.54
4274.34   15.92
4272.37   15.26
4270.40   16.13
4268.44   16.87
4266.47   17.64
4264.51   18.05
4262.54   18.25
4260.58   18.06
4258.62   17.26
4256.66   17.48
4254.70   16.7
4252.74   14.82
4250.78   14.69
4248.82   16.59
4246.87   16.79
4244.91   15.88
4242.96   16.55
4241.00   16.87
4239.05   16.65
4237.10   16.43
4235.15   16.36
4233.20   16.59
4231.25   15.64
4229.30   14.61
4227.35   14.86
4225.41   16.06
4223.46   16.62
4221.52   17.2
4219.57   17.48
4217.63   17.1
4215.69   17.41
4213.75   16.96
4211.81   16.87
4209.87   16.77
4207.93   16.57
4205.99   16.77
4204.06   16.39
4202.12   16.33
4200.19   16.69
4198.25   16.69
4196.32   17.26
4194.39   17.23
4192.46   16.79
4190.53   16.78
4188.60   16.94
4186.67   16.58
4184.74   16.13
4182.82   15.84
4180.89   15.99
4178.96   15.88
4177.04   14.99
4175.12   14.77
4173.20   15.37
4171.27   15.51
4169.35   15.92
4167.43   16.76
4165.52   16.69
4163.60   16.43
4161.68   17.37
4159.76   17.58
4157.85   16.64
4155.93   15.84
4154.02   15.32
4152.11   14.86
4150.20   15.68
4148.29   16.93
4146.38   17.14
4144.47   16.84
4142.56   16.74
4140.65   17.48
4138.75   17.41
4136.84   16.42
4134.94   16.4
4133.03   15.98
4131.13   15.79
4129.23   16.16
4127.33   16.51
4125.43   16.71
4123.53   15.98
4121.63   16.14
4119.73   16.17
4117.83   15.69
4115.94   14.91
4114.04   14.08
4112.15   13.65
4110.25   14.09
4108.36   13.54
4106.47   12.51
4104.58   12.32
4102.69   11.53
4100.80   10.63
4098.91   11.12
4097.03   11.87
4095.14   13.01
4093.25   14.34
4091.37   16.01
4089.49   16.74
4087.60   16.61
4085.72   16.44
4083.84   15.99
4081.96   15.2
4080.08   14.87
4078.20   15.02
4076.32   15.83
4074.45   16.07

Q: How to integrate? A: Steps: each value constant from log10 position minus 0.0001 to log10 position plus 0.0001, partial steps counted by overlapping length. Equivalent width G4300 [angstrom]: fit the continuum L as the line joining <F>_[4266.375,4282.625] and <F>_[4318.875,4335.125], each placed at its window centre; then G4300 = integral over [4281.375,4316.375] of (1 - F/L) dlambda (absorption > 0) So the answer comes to 2.5 angstrom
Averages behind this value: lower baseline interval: 16.4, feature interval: 15.1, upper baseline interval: 16.1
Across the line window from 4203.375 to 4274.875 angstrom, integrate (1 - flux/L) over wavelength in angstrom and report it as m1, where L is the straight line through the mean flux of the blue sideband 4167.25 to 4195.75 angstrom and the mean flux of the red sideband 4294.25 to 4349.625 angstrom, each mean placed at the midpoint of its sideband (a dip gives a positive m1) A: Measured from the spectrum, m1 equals -4.32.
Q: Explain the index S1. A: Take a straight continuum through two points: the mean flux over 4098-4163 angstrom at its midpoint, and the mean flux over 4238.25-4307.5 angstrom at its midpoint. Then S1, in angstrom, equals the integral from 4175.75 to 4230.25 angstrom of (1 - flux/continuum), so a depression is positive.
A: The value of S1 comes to -2.72 angstrom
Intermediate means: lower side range 15.4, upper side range 16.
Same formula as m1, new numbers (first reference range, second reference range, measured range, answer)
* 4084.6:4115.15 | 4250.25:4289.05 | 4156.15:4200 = -3.91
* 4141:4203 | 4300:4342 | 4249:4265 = -1.28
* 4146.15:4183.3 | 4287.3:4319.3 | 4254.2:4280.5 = -2.88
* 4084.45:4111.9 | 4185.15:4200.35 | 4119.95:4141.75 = -2.50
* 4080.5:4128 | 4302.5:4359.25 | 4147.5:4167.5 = -2.36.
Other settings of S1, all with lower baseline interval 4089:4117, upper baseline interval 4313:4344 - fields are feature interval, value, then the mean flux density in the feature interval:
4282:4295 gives -0.76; 16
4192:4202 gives -1.86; 16.9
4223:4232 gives -0.59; 15.5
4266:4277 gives -1.00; 16.3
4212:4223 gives -2.09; 17.2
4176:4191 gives -2.14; 16.1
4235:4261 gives -3.08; 16.5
